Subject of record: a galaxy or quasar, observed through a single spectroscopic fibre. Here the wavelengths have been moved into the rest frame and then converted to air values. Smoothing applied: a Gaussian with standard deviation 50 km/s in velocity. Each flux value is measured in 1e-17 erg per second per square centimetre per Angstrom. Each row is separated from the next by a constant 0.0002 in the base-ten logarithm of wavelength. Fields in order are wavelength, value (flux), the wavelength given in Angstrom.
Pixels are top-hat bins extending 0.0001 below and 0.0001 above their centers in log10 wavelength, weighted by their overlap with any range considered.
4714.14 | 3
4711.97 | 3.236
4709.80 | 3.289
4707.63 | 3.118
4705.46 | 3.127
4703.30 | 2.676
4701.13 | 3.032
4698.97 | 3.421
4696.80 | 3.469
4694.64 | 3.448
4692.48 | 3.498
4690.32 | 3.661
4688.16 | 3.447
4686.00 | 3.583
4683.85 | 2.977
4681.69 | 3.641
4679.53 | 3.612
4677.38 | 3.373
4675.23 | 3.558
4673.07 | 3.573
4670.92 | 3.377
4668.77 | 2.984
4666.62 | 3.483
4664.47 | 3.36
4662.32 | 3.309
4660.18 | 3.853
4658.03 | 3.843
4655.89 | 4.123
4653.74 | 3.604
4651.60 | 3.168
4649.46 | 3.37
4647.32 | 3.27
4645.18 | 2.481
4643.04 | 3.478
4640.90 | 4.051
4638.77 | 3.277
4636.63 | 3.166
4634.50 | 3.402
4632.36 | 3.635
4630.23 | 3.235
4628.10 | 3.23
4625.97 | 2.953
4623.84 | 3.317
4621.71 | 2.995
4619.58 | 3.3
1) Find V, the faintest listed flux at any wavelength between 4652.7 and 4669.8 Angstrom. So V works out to 2.984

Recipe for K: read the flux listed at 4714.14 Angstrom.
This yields 3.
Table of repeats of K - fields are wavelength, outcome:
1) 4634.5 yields 3.402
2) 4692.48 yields 3.498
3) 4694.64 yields 3.448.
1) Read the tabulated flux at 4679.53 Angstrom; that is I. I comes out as 3.612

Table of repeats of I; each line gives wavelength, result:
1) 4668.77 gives 2.984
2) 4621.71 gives 2.995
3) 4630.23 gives 3.235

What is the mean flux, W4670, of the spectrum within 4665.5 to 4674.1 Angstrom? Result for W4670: 3.35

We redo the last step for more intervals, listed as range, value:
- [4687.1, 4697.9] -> 3.5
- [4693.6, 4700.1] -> 3.44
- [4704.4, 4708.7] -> 3.12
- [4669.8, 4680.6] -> 3.5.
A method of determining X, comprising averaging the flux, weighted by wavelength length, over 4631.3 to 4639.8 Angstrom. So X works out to 3.37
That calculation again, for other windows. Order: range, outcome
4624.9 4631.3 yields 3.14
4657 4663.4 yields 3.67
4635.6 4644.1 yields 3.49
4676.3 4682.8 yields 3.54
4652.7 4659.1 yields 3.86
